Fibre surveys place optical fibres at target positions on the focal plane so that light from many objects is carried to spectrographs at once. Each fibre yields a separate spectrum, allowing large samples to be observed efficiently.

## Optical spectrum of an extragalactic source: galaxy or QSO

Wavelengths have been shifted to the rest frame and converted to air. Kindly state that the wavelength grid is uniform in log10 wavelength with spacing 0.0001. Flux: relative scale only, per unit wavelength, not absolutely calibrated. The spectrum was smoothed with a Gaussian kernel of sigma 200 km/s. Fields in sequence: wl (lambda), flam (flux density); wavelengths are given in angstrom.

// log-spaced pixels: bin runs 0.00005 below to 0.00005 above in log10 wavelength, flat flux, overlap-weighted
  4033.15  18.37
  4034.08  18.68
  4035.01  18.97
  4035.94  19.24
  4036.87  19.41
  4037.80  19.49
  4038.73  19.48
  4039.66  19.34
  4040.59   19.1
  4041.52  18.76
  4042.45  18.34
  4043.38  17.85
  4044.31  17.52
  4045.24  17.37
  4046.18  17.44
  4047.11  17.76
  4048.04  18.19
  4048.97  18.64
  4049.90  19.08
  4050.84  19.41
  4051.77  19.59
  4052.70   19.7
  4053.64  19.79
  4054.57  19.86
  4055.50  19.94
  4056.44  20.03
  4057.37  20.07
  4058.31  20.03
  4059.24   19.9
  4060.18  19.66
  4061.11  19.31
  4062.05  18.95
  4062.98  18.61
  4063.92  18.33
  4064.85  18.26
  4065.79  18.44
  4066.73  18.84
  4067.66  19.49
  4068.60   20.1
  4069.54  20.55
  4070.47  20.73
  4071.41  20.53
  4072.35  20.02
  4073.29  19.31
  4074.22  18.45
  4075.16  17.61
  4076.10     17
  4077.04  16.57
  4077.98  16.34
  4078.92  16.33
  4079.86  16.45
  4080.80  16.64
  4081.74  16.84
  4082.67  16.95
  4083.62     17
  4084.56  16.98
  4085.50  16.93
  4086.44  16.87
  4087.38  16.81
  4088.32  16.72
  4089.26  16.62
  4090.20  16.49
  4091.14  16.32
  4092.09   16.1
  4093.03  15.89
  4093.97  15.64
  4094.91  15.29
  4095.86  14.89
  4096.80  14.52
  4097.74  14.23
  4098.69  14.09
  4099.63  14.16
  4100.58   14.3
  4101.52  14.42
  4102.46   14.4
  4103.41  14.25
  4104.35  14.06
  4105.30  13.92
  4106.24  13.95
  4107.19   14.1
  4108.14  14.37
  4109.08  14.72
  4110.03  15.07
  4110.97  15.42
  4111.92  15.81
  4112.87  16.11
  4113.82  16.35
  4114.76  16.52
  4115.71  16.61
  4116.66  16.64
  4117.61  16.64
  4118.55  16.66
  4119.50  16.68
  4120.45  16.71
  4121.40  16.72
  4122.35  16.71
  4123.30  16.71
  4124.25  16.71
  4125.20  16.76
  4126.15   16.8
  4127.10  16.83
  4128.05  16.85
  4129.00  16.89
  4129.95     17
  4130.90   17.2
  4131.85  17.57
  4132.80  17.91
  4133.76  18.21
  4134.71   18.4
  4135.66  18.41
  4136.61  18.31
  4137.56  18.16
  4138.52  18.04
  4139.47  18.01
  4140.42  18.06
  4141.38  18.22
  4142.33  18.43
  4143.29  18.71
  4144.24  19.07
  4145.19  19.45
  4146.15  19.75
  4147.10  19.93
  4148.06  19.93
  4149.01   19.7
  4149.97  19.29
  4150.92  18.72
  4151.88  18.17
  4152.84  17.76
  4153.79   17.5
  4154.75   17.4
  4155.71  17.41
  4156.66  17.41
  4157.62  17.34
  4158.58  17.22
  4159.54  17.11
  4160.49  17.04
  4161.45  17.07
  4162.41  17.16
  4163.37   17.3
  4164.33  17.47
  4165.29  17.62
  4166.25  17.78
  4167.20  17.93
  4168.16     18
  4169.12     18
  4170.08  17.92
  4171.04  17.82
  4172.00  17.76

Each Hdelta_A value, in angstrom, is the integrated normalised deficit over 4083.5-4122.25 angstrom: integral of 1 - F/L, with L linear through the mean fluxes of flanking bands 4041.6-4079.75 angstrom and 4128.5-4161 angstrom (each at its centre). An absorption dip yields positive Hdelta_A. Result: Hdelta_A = 6.0 angstrom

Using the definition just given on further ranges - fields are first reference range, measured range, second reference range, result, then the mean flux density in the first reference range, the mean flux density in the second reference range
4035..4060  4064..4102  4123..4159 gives 3.4 angstrom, 19.1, 18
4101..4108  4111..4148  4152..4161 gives -4.2 angstrom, 14.2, 17.4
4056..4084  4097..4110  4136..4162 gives 2.9 angstrom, 18.6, 18.3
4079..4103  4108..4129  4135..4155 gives 1.1 angstrom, 15.8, 18.6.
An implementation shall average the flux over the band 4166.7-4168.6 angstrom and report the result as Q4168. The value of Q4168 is 18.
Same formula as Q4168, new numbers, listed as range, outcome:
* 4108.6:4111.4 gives 15.1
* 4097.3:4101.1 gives 14.2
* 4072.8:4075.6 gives 18.5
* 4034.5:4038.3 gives 19.3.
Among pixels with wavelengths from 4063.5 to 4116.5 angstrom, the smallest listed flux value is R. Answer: 13.92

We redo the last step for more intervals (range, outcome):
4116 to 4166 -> 16.64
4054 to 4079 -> 16.33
